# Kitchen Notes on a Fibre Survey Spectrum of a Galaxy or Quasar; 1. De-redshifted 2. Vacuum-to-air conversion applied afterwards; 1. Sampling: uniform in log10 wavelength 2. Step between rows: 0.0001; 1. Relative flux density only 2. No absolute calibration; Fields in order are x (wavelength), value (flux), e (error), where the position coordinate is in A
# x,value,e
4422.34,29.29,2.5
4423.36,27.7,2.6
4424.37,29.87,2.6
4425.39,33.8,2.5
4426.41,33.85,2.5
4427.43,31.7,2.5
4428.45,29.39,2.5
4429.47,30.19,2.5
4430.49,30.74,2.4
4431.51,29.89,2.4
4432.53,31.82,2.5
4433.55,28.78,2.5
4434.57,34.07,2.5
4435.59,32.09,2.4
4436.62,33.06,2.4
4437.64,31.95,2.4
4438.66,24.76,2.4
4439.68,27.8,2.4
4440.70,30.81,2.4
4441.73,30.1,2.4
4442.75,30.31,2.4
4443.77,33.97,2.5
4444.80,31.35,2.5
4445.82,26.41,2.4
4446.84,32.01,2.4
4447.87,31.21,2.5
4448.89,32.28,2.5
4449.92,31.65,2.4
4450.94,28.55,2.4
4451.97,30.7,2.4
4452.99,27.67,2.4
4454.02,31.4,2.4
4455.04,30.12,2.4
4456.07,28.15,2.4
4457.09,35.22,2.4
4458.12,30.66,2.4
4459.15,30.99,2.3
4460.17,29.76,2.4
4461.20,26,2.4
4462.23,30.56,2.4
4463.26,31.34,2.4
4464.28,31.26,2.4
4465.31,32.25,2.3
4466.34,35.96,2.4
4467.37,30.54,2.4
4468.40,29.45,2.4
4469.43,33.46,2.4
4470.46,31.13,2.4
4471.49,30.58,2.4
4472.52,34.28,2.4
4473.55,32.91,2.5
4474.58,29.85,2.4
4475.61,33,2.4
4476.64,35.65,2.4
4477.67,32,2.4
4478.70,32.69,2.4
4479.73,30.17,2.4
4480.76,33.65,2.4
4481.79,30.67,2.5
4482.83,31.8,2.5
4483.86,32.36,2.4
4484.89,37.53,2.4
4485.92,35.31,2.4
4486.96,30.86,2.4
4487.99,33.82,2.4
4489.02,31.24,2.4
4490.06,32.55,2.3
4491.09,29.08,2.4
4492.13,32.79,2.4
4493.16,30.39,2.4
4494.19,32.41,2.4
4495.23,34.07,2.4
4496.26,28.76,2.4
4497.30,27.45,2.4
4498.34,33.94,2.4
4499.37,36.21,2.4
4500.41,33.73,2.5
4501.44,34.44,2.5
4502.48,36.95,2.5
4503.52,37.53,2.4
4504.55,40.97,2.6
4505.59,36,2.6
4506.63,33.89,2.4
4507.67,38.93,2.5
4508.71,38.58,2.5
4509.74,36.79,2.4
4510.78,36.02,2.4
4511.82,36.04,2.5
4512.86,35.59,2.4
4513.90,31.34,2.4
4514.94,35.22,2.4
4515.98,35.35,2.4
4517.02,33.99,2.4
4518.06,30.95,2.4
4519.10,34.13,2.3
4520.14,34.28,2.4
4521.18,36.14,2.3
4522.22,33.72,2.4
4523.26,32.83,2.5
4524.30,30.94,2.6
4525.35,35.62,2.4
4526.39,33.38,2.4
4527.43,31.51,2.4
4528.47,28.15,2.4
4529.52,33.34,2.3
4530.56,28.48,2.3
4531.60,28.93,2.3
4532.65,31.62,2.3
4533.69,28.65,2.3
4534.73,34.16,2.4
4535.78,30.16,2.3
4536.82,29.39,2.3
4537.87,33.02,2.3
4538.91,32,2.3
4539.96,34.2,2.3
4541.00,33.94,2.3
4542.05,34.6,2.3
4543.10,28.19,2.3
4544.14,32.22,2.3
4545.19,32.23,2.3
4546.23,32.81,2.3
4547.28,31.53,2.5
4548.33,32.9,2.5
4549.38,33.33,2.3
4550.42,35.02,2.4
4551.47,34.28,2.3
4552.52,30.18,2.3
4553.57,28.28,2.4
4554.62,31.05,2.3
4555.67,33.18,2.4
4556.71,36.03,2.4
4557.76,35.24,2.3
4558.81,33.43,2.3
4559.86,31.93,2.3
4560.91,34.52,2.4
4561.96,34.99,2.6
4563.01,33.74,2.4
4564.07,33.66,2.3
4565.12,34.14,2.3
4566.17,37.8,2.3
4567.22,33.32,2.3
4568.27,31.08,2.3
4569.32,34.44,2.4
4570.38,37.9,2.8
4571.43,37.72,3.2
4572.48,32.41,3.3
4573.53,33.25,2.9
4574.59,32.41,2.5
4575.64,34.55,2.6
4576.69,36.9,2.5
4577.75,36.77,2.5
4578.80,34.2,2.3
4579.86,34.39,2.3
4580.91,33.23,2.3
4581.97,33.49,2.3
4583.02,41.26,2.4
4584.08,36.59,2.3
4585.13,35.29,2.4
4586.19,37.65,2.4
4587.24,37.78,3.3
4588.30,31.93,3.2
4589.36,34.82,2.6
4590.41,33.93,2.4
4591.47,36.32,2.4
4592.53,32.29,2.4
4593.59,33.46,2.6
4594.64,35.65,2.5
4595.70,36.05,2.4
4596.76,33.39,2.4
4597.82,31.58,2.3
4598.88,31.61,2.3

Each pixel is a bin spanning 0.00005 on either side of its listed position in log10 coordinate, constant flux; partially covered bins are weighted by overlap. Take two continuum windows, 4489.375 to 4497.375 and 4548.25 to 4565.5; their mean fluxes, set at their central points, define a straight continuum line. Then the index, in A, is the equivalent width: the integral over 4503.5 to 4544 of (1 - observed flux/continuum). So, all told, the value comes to -1.7 A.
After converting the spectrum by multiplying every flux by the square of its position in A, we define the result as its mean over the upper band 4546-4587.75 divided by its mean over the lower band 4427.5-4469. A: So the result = 1.2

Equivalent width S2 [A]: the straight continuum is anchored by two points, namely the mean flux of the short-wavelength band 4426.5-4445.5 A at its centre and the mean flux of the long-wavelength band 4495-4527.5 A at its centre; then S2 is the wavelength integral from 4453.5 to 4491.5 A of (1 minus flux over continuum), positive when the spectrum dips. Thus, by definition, 0.9 A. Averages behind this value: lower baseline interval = 30.7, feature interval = 31.9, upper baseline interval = 34.6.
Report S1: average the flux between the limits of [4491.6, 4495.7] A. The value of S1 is 32.4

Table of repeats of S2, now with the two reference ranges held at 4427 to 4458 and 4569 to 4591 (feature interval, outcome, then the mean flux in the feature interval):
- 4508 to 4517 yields -0.7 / 35.6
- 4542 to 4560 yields 0.9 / 32.5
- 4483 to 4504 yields -0.5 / 33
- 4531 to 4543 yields 0.7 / 31.7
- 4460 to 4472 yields 0.1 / 31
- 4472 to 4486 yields -0.5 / 32.9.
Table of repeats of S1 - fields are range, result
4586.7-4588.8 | 35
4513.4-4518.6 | 33.4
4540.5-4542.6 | 34.1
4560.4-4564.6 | 34.2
